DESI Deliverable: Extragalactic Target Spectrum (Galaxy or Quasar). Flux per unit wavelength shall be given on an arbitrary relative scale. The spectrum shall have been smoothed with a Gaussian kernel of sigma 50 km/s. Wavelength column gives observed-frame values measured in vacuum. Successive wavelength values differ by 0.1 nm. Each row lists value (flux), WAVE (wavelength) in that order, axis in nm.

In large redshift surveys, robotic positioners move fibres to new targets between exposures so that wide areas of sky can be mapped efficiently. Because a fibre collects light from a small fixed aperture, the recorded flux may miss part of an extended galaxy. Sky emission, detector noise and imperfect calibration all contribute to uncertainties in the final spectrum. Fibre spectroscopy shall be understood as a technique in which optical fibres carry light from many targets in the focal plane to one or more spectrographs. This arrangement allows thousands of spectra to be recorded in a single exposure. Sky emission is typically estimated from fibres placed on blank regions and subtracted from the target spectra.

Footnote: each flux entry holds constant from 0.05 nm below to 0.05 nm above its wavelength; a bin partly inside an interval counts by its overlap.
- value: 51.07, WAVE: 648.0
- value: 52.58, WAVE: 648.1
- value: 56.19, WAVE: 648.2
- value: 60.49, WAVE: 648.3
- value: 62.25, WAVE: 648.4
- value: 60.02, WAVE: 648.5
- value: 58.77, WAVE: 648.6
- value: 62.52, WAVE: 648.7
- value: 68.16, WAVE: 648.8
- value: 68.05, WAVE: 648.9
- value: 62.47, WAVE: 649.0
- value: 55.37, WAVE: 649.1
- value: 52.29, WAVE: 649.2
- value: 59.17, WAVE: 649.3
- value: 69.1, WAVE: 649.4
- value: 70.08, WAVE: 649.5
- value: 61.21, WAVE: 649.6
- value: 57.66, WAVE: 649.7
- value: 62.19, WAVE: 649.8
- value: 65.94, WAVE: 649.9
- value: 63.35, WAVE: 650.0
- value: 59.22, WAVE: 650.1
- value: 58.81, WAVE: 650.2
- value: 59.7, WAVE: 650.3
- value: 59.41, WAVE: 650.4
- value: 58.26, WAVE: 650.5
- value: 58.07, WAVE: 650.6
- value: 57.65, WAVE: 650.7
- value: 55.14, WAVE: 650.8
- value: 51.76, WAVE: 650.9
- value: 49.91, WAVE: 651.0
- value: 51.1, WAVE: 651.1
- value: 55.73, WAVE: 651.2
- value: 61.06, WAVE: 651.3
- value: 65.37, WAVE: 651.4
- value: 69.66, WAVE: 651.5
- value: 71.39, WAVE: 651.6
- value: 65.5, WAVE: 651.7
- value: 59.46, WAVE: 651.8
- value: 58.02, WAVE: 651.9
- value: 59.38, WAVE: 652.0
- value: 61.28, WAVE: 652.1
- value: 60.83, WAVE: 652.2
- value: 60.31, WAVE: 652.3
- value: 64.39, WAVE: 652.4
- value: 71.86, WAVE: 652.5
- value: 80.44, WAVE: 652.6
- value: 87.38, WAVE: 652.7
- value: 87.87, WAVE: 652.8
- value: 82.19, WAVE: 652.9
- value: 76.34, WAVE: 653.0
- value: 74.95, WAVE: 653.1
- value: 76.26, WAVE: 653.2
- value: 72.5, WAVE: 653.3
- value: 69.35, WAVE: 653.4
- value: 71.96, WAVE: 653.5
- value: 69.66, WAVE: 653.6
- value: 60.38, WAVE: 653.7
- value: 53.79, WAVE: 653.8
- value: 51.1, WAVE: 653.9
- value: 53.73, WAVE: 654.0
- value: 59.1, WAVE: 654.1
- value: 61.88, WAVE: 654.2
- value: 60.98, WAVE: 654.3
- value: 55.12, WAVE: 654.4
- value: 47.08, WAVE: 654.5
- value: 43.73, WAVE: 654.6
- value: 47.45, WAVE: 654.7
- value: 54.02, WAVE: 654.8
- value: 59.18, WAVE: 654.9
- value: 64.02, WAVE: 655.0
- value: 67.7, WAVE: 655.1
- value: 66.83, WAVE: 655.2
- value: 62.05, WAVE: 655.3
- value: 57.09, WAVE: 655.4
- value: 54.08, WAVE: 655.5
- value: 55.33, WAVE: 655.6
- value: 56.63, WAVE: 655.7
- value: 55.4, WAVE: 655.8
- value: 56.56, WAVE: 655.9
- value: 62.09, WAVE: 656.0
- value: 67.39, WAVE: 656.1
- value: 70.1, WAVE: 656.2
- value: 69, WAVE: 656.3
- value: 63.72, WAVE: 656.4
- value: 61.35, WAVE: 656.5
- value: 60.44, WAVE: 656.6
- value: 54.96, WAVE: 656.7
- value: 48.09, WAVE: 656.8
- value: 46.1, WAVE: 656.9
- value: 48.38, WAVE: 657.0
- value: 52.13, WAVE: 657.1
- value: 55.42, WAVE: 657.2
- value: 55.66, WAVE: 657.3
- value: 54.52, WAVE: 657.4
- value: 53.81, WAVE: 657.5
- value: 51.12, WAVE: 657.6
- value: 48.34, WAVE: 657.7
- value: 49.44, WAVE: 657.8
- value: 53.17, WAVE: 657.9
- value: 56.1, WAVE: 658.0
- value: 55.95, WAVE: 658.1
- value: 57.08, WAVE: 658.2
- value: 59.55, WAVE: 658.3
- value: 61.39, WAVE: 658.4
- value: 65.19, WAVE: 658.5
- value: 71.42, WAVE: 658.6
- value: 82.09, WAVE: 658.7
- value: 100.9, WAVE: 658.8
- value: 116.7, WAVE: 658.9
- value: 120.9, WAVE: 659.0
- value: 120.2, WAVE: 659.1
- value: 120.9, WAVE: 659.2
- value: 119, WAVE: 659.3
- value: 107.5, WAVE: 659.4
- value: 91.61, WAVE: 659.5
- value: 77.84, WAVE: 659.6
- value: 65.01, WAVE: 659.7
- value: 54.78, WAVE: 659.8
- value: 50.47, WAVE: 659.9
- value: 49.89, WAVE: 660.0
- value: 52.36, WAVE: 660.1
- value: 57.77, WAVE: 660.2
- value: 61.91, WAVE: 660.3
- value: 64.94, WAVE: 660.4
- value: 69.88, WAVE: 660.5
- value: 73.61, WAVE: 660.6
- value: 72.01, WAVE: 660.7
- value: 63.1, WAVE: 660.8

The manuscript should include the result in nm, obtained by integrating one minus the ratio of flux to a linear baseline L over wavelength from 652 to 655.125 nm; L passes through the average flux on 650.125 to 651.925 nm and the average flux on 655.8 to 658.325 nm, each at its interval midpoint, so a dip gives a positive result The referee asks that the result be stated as -0.35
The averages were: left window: 59.2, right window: 56.4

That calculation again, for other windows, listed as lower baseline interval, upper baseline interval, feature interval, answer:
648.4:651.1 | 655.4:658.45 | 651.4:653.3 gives -0.376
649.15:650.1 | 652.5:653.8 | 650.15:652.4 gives 0.281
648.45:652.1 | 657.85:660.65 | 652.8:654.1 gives -0.041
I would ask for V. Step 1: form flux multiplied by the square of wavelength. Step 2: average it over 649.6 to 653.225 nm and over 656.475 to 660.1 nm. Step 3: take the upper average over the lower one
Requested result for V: 1.1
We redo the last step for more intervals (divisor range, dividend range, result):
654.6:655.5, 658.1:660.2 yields 1.40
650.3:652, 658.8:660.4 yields 1.46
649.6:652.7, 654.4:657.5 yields 0.94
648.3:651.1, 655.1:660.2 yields 1.14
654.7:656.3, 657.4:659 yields 1.12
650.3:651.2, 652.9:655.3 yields 1.13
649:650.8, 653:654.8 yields 1.02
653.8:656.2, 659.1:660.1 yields 1.45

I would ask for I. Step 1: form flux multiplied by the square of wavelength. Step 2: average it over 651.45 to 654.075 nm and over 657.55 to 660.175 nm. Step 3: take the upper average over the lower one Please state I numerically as 1.1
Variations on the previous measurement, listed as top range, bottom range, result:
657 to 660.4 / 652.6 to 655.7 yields 1.13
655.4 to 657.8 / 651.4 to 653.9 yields 0.83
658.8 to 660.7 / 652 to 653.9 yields 1.19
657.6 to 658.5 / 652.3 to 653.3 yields 0.73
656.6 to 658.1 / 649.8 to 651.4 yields 0.92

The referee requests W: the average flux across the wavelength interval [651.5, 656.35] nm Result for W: 63.7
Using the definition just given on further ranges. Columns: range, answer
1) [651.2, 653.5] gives 69.5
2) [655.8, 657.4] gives 57.9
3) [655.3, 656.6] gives 60.8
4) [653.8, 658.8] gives 58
